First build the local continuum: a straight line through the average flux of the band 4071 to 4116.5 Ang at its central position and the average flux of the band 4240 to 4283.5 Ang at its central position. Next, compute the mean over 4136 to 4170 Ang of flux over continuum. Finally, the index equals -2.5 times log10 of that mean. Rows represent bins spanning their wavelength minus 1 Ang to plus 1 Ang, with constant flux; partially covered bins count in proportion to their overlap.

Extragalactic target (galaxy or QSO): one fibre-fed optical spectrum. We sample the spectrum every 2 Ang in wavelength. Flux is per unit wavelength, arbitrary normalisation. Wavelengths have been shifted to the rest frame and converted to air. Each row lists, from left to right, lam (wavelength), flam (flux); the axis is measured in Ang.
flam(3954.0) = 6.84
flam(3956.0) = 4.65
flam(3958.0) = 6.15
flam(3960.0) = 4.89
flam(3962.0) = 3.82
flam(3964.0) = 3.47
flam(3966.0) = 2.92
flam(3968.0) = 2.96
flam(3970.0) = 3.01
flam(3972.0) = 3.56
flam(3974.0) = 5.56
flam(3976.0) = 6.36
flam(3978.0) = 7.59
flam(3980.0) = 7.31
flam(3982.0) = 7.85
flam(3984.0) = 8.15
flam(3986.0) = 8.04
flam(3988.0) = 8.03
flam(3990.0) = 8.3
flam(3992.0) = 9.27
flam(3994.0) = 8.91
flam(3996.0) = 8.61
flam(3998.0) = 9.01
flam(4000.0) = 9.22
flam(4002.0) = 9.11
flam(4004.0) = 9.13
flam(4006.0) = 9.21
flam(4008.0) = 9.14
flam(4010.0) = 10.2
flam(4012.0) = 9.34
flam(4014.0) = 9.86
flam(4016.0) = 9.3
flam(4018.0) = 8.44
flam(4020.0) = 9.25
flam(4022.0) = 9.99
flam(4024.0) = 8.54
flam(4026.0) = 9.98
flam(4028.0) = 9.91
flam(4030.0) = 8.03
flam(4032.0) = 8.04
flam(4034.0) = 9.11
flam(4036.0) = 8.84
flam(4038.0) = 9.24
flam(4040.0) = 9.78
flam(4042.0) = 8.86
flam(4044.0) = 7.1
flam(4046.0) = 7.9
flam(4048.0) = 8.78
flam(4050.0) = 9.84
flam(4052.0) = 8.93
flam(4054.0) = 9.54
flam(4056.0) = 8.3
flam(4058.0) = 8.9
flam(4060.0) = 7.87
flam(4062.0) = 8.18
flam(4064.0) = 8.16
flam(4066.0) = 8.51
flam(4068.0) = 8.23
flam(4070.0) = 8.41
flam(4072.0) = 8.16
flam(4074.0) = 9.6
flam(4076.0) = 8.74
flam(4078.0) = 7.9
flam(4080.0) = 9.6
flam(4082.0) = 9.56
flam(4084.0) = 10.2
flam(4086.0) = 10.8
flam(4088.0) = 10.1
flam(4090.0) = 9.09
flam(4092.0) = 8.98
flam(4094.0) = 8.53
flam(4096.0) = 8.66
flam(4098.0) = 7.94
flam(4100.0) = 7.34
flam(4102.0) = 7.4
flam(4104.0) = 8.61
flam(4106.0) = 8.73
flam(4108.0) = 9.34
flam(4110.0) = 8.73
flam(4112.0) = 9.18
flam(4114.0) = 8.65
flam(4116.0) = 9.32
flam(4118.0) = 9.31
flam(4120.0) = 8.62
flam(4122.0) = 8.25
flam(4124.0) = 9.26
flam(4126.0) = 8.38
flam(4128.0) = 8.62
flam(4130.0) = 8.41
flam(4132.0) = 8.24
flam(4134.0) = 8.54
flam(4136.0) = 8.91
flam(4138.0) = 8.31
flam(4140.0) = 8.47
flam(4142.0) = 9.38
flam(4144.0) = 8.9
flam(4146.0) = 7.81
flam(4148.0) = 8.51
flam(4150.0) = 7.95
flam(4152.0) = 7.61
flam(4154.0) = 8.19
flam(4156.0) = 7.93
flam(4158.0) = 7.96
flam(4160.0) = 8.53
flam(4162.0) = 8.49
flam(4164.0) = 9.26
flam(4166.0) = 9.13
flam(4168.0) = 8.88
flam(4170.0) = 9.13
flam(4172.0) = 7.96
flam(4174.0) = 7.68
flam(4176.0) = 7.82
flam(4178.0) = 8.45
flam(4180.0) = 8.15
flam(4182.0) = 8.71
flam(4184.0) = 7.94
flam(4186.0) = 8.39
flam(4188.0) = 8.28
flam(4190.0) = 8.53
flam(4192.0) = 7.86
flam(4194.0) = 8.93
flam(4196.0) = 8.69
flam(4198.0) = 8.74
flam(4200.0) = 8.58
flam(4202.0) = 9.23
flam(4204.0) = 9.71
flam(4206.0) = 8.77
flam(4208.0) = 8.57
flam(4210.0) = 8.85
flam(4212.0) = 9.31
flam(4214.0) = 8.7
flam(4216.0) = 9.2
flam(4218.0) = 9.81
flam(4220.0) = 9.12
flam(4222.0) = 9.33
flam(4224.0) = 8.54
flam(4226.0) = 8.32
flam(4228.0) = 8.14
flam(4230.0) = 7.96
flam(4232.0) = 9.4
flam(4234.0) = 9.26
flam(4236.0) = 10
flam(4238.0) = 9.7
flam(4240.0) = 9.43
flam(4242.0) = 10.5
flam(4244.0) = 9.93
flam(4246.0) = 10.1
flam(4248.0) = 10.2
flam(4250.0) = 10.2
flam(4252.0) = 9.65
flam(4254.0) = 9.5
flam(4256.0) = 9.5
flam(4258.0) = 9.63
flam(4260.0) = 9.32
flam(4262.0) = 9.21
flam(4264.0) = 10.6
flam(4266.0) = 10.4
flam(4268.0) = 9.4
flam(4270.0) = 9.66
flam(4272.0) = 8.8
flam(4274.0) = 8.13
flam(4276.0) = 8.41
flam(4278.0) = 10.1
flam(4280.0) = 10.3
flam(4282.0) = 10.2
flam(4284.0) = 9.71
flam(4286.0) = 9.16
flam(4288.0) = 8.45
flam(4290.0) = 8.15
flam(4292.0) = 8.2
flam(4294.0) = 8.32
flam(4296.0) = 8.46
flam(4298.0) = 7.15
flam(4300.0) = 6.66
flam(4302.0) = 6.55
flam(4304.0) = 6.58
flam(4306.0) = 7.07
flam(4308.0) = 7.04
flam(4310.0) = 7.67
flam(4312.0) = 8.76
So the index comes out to 0.09 mag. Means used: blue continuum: 8.92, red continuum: 9.7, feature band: 8.49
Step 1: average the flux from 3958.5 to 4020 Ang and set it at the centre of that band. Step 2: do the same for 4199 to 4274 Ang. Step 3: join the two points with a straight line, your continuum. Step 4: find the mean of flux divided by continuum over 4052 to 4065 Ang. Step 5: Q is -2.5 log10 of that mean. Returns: -0.079 mag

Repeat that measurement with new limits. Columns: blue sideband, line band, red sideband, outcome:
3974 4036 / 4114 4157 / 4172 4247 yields 0.04 mag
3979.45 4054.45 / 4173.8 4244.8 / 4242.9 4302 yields 0.03 mag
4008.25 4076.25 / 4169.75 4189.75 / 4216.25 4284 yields 0.13 mag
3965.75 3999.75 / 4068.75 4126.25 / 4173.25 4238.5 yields -0.13 mag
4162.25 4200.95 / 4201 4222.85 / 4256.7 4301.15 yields -0.06 mag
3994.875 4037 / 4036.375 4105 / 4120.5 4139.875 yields 0.01 mag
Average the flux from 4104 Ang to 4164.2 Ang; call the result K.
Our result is 8.58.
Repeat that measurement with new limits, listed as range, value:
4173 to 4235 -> 8.68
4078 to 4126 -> 8.93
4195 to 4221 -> 9.02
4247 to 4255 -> 9.89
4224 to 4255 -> 9.46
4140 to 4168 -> 8.45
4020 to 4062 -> 8.87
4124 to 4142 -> 8.58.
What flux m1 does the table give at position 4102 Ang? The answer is 7.4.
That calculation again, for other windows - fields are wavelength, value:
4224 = 8.54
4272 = 8.8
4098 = 7.94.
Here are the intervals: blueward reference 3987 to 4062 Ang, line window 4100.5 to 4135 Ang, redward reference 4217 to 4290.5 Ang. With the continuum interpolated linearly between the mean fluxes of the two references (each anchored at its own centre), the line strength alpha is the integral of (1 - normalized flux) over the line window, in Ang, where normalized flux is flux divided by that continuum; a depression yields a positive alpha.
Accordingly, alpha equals 1.8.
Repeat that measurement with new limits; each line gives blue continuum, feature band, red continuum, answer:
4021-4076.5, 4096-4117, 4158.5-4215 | 0.4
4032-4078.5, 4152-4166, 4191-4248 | 0.9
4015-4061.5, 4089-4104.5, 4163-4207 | 0.8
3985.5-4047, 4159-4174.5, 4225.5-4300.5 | 0.8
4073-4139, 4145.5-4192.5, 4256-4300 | 3.3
